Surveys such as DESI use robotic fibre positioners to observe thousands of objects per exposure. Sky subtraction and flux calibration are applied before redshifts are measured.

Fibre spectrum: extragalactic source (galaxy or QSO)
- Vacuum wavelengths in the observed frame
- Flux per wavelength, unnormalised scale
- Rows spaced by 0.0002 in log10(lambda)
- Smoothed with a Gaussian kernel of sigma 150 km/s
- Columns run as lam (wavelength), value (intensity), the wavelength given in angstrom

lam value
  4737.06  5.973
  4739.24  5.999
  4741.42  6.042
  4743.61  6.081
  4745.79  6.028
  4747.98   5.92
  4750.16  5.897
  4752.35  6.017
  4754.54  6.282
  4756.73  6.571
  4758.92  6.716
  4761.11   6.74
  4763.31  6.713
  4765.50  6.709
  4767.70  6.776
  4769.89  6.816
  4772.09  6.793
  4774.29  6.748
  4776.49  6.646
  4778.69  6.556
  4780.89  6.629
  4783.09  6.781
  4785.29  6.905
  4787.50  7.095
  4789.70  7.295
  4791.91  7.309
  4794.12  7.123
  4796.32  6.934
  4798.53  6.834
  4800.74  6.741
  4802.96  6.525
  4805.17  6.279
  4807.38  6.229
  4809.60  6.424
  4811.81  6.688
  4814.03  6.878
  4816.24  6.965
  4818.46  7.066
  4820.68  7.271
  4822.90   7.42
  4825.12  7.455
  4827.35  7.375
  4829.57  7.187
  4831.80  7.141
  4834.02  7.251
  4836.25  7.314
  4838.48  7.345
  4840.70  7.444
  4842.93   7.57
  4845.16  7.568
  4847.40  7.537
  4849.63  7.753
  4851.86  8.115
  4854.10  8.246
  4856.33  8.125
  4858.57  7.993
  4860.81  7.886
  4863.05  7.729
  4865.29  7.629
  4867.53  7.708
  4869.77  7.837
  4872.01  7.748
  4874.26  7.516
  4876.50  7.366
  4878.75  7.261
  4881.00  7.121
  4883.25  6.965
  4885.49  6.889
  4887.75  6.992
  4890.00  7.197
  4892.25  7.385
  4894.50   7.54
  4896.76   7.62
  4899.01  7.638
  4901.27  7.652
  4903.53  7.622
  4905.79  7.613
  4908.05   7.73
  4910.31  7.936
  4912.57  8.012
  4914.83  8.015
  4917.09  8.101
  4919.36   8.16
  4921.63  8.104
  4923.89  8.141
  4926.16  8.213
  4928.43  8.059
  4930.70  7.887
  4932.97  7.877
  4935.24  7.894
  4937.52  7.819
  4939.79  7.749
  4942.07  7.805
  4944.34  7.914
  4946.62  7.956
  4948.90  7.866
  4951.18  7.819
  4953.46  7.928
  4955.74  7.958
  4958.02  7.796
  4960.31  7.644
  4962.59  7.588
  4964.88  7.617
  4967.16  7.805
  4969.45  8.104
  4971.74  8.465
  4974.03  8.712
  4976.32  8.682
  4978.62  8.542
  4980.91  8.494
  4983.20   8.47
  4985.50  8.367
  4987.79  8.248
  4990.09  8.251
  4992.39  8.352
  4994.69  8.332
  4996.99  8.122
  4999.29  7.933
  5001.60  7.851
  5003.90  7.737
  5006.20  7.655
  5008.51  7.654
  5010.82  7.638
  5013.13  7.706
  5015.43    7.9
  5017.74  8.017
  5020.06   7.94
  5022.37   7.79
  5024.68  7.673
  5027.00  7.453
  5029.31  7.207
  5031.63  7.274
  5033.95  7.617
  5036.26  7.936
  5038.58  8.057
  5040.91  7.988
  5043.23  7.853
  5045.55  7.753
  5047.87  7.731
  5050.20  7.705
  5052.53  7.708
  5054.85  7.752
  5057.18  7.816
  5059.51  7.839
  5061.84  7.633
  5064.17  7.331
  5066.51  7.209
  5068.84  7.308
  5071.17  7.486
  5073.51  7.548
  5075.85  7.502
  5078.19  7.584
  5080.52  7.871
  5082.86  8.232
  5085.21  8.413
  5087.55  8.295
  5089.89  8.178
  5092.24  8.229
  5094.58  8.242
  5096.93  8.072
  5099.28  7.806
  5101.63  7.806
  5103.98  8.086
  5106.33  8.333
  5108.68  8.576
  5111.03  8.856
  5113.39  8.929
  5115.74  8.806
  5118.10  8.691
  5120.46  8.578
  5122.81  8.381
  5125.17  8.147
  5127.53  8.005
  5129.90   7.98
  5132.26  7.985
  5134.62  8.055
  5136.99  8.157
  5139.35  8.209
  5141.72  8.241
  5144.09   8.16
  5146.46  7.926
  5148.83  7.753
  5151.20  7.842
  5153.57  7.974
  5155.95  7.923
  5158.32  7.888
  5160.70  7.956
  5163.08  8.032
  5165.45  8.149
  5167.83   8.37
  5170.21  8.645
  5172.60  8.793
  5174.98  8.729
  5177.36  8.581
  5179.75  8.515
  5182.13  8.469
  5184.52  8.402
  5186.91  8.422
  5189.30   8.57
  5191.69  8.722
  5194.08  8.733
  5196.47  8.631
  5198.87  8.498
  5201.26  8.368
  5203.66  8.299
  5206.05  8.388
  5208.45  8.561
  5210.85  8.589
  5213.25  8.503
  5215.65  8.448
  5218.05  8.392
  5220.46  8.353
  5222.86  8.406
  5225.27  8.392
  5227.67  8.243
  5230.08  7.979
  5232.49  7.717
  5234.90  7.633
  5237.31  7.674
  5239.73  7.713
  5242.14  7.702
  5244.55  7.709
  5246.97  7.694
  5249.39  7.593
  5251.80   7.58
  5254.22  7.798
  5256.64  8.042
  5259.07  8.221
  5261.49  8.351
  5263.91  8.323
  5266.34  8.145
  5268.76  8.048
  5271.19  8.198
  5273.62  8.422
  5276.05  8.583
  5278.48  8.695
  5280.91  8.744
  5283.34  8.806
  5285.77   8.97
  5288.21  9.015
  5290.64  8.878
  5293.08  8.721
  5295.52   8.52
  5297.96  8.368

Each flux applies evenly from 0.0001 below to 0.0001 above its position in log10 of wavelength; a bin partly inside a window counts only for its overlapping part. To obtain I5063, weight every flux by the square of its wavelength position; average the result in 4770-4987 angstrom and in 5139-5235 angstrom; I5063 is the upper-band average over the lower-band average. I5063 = 1.2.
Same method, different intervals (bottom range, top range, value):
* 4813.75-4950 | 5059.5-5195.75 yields 1.18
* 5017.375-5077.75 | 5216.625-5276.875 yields 1.13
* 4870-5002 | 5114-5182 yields 1.14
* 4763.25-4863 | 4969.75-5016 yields 1.23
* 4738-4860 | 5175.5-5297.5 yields 1.43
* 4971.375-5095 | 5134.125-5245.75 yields 1.11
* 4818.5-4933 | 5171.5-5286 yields 1.25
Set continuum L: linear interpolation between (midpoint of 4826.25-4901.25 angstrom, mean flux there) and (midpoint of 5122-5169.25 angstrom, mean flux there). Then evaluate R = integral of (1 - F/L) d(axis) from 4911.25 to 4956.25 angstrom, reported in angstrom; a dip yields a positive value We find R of -1.8 angstrom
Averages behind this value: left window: 7.52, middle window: 7.96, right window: 8.06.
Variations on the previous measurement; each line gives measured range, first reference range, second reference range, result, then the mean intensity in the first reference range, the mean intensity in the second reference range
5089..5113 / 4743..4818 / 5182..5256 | -1.4 angstrom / 6.65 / 8.19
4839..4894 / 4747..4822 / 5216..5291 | -4.7 angstrom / 6.71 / 8.19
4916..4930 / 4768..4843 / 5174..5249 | -1.5 angstrom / 6.96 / 8.28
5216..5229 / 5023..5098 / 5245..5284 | -0.4 angstrom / 7.77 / 8.18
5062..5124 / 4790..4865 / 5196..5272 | -2.0 angstrom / 7.27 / 8.12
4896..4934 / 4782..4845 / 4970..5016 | -1.2 angstrom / 7.04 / 8.16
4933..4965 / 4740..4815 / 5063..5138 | -1.9 angstrom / 6.61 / 8.08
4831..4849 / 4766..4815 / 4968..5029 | -0.8 angstrom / 6.77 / 8.07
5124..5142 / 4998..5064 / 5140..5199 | 0.2 angstrom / 7.74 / 8.31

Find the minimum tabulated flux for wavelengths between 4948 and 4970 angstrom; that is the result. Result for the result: 7.588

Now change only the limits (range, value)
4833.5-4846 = 7.251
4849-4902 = 6.889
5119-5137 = 7.98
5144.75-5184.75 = 7.753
